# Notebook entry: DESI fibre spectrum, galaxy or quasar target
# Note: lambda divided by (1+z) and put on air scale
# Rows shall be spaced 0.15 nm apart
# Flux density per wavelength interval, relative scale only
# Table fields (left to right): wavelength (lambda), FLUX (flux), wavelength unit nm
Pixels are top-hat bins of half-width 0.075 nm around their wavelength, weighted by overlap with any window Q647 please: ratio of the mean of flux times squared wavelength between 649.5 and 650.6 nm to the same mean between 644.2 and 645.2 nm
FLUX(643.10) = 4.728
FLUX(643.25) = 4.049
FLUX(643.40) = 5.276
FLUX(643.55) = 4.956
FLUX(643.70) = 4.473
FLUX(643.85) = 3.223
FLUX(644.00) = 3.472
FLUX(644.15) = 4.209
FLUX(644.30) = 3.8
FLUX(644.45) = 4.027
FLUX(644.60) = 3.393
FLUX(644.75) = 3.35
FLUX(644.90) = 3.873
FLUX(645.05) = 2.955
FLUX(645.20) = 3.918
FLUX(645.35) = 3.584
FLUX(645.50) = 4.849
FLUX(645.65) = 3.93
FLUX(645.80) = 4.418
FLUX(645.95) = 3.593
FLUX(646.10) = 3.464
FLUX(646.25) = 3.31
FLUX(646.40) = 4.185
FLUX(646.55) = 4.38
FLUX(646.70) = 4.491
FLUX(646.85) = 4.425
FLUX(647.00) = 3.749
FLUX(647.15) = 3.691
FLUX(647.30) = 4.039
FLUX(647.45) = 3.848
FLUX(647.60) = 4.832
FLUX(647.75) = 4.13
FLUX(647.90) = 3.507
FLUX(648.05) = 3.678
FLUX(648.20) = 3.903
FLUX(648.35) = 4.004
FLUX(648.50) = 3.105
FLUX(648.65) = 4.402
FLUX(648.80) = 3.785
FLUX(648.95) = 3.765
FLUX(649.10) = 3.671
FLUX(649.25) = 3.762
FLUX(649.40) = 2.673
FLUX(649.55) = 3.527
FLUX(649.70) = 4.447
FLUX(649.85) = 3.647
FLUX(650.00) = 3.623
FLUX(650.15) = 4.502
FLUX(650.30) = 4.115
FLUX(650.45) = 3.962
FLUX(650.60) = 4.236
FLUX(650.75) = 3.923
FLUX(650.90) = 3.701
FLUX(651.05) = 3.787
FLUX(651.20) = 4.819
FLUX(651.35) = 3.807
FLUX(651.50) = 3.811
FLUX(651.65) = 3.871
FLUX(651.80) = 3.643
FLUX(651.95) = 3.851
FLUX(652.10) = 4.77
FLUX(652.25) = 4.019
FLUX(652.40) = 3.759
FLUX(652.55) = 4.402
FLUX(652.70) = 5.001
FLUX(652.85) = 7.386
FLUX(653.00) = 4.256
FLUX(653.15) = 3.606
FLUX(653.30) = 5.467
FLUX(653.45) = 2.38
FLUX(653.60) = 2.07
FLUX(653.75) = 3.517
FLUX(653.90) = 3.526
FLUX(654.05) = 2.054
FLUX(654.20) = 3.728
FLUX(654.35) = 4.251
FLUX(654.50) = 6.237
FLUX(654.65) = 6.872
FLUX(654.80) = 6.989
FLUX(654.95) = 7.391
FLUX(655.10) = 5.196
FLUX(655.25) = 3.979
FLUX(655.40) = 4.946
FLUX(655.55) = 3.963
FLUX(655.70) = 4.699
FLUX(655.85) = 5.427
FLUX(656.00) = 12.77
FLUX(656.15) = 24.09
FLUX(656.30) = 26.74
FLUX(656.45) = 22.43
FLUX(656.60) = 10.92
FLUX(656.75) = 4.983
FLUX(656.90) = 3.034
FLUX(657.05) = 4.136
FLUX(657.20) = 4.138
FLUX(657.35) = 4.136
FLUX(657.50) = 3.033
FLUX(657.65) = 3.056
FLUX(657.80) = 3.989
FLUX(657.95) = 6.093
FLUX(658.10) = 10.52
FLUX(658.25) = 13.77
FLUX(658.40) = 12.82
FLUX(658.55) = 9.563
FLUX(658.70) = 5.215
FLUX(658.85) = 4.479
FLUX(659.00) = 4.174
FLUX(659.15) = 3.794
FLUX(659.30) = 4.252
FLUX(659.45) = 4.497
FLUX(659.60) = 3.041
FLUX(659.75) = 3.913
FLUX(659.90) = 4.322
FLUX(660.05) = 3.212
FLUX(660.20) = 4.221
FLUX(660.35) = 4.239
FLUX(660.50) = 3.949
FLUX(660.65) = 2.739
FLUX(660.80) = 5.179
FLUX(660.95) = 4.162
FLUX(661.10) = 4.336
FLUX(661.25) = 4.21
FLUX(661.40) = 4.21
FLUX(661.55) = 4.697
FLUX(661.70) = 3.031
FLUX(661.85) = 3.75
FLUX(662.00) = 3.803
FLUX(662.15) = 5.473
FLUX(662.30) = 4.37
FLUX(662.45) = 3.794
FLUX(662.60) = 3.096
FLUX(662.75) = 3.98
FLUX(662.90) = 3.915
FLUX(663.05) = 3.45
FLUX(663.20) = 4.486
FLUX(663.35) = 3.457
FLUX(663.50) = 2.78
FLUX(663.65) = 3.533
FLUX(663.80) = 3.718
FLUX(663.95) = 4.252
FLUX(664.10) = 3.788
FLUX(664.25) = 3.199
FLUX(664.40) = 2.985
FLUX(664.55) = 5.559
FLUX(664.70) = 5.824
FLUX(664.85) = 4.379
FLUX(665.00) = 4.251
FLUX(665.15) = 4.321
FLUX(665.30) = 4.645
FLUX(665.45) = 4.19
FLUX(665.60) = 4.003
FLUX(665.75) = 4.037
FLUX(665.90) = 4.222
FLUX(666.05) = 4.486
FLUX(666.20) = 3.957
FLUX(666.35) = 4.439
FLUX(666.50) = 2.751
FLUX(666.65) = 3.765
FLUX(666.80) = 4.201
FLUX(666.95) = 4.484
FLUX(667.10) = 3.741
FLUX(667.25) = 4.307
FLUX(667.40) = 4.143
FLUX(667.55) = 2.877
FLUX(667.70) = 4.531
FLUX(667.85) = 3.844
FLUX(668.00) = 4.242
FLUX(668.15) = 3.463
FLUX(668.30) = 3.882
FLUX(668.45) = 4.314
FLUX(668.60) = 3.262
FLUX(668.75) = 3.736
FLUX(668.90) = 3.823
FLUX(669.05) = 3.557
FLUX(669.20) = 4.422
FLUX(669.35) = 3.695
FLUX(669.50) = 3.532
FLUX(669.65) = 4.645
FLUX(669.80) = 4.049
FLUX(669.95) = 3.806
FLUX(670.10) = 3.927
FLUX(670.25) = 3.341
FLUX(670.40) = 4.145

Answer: 1.13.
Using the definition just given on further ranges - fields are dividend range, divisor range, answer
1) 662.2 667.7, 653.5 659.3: 0.58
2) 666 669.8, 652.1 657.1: 0.60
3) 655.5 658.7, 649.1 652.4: 2.39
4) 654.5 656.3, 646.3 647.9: 2.13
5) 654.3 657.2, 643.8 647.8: 2.33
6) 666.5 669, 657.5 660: 0.67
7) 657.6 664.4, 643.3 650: 1.25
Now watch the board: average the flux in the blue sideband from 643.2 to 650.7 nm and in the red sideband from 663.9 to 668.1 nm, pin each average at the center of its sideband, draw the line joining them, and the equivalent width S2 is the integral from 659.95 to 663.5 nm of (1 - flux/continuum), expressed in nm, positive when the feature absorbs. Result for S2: 0.09 nm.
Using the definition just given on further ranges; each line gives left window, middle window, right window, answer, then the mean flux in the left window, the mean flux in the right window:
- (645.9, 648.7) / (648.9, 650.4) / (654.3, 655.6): 0.23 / 3.93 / 5.59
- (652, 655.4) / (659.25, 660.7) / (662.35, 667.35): 0.14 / 4.59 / 4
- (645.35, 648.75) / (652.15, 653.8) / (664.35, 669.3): -0.07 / 3.99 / 4.08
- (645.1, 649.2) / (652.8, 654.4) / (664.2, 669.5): 0.08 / 3.94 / 4.04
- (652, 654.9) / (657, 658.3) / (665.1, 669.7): -0.44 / 4.46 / 3.98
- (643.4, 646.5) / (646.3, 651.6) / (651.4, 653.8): 0.09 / 3.89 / 4.12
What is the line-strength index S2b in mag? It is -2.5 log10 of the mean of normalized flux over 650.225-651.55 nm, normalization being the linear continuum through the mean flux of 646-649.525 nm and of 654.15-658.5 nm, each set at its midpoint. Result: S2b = 0.32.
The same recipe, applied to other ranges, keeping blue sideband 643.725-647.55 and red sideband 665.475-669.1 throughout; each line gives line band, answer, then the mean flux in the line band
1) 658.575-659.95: -0.13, 4.38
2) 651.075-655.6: -0.15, 4.45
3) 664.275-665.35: -0.15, 4.5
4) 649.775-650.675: -0.04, 4.01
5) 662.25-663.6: 0.06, 3.69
